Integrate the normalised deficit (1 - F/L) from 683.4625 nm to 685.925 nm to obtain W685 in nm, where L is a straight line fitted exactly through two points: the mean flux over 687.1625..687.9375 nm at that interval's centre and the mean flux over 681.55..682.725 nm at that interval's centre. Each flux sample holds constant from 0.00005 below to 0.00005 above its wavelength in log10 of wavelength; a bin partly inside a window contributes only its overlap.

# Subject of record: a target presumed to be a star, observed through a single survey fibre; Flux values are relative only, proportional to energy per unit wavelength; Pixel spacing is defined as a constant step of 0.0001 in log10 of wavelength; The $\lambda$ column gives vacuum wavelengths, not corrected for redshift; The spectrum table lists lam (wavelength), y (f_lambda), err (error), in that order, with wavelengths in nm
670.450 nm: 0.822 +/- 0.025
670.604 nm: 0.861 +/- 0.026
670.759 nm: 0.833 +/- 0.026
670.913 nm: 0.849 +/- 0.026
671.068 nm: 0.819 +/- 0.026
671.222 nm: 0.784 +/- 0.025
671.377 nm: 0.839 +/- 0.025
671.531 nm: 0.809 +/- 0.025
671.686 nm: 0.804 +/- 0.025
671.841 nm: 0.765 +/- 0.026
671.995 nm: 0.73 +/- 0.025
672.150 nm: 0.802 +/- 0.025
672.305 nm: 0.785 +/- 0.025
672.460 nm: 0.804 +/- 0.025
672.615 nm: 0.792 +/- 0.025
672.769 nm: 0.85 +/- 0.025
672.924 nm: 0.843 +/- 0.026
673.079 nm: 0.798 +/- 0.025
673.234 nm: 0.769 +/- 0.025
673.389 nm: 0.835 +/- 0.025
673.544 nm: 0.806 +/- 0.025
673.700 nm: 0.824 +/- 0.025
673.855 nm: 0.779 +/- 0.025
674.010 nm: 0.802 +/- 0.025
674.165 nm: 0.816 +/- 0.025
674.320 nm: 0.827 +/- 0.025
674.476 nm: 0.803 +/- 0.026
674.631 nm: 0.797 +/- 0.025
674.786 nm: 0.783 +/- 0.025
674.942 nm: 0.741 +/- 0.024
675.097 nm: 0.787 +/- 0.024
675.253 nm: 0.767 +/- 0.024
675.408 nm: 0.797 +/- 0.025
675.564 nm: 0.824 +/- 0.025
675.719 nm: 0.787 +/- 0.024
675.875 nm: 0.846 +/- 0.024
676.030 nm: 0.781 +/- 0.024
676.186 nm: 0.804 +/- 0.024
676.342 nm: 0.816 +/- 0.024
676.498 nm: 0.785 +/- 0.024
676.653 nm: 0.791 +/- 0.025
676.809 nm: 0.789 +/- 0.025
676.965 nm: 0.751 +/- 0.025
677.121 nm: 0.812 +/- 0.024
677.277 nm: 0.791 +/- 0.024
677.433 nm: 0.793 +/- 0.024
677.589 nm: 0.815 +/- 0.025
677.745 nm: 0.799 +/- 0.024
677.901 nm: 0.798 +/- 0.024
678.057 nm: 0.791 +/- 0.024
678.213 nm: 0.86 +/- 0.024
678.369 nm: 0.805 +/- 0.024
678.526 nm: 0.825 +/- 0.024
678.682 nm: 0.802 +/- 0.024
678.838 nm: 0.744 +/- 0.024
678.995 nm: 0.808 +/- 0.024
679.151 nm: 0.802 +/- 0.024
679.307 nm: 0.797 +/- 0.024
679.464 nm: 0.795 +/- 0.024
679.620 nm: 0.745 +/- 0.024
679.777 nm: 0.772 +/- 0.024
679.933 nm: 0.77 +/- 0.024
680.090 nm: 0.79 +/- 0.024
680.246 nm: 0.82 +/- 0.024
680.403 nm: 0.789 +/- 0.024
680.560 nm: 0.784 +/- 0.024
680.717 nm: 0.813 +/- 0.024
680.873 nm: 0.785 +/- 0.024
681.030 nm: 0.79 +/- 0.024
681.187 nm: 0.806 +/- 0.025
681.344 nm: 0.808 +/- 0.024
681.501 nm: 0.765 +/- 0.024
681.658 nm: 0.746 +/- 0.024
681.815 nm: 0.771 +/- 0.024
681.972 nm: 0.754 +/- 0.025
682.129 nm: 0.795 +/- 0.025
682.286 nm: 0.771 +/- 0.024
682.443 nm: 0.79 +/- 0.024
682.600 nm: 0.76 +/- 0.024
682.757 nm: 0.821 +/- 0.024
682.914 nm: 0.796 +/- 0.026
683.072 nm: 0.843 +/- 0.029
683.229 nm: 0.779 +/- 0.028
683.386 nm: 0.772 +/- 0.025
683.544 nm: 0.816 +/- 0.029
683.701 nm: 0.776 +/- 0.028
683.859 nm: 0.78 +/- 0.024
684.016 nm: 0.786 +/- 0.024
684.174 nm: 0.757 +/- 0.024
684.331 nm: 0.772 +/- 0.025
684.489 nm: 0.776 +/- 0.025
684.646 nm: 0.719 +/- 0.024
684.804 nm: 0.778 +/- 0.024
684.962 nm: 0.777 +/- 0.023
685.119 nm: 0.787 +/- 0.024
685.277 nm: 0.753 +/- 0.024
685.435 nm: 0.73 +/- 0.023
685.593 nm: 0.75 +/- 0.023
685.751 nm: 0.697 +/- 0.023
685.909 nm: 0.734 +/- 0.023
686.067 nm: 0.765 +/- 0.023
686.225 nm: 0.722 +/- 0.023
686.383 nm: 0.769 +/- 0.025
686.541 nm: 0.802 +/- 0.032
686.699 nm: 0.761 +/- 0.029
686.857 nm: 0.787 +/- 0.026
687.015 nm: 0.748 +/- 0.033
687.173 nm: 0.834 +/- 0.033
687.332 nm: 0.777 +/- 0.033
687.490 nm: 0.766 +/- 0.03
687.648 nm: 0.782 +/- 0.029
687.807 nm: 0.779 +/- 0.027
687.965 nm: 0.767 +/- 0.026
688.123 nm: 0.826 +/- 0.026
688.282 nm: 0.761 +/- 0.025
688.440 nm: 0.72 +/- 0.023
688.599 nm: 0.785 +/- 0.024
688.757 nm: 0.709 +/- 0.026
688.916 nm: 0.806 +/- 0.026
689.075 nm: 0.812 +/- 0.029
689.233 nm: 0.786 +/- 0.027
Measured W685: 0.044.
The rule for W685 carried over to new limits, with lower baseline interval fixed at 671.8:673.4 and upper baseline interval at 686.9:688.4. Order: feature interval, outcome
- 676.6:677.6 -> 0.003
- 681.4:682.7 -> 0.027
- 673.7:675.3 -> 0.006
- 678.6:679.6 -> 0.002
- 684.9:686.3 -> 0.067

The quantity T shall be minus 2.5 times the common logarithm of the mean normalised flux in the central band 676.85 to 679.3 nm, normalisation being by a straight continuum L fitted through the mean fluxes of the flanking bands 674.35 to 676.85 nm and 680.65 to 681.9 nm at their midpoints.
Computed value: -0.01 mag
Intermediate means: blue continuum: 0.794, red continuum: 0.785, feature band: 0.8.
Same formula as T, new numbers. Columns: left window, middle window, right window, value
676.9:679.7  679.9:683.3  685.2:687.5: -0.01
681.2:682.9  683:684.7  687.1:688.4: 0.00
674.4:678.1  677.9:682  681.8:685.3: 0.00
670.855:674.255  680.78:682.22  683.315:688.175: 0.00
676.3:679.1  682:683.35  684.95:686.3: -0.04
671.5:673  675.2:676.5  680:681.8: -0.01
